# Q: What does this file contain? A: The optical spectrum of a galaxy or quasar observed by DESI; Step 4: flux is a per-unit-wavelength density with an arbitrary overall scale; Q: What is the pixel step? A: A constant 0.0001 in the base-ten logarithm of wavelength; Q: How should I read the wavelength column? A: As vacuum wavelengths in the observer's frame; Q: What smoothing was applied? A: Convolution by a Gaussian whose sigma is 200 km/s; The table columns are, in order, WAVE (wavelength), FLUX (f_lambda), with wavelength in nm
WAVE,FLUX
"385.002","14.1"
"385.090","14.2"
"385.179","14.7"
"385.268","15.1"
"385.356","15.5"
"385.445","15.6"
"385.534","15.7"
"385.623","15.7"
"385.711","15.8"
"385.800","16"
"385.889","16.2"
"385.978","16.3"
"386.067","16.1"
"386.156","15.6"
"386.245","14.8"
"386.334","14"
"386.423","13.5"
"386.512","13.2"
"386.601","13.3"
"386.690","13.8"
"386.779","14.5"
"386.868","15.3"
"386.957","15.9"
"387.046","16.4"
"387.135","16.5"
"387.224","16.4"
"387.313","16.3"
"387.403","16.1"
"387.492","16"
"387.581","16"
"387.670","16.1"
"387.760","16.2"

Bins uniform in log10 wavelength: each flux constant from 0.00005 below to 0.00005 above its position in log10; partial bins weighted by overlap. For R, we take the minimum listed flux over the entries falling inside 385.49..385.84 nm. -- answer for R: 15.7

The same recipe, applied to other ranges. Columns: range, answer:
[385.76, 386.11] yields 16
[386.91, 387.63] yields 15.9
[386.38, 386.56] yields 13.2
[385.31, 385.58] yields 15.5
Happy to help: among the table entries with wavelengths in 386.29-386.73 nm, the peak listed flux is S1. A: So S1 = 14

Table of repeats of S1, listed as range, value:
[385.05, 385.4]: 15.5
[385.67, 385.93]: 16.2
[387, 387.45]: 16.5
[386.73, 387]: 15.9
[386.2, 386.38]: 14.8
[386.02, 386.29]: 16.1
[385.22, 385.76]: 15.8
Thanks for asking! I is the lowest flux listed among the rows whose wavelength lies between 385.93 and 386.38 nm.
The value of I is 14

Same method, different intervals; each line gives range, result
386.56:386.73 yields 13.3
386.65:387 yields 13.8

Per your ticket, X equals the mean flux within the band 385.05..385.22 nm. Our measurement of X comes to 14.4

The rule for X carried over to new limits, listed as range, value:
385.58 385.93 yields 15.9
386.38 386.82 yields 13.7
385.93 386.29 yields 15.7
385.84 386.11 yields 16.2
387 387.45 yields 16.3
